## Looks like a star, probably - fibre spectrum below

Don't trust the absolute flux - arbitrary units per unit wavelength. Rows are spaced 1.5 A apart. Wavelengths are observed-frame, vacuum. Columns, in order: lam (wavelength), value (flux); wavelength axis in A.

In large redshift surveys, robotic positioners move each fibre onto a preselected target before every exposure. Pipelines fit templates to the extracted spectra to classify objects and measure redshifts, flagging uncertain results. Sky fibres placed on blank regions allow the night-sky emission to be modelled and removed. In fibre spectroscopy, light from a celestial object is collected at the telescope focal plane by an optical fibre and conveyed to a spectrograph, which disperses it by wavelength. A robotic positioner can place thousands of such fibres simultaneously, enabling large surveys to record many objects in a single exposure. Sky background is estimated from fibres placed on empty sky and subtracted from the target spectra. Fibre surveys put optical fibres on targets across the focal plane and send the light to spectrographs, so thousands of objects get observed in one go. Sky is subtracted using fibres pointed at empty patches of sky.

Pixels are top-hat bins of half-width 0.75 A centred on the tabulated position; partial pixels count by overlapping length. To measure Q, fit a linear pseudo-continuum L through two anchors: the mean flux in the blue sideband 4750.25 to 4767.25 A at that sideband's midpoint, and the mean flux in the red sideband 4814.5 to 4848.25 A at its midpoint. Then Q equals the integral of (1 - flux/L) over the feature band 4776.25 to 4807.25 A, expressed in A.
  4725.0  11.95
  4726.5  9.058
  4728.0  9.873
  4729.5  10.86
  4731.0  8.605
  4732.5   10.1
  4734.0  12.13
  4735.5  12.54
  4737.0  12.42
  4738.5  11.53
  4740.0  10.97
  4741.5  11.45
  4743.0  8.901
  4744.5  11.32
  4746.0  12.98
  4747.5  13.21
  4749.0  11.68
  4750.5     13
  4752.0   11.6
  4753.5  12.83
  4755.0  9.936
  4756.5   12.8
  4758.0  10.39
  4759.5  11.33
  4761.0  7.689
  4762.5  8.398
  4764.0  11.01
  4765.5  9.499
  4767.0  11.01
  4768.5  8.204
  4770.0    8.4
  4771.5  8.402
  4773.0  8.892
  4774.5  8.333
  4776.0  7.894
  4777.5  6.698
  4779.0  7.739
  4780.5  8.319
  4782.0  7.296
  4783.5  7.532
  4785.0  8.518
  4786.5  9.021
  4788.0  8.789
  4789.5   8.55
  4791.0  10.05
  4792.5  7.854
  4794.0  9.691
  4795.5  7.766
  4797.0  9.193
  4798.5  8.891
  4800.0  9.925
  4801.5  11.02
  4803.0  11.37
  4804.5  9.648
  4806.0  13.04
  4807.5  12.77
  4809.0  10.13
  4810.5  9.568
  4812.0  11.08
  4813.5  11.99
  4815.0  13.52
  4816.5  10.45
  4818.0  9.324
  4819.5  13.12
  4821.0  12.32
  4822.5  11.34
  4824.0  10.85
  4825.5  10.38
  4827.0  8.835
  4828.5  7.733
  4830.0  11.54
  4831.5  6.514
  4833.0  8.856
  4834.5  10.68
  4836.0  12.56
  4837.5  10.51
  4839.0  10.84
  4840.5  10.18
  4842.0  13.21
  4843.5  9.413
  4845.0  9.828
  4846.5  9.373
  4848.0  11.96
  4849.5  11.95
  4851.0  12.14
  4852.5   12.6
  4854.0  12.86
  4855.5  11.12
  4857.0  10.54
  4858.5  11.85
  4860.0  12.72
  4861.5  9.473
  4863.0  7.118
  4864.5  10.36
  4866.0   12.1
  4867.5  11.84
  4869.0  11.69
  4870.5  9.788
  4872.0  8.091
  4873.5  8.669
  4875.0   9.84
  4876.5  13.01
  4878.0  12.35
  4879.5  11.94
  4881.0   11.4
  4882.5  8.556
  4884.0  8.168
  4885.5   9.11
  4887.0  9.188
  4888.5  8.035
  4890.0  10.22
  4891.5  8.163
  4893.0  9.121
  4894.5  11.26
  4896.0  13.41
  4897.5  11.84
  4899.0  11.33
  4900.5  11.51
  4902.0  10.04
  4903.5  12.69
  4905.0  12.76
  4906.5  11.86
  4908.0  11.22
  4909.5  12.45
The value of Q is 4.5 A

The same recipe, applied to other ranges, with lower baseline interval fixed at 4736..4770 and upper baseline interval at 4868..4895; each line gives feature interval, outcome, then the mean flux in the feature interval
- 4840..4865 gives -2.1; 11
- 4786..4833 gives 1.4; 10.2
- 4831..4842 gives 0.0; 10.3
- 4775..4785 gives 2.9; 7.67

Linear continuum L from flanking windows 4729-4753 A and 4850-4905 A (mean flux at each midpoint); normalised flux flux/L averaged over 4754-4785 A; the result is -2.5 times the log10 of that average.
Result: 0.25 mag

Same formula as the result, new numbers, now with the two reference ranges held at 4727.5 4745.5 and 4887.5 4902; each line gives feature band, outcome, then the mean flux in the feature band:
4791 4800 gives 0.21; 8.9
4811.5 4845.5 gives 0.00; 10.7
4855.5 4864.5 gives 0.02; 10.4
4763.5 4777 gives 0.20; 8.99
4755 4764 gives 0.07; 10.2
